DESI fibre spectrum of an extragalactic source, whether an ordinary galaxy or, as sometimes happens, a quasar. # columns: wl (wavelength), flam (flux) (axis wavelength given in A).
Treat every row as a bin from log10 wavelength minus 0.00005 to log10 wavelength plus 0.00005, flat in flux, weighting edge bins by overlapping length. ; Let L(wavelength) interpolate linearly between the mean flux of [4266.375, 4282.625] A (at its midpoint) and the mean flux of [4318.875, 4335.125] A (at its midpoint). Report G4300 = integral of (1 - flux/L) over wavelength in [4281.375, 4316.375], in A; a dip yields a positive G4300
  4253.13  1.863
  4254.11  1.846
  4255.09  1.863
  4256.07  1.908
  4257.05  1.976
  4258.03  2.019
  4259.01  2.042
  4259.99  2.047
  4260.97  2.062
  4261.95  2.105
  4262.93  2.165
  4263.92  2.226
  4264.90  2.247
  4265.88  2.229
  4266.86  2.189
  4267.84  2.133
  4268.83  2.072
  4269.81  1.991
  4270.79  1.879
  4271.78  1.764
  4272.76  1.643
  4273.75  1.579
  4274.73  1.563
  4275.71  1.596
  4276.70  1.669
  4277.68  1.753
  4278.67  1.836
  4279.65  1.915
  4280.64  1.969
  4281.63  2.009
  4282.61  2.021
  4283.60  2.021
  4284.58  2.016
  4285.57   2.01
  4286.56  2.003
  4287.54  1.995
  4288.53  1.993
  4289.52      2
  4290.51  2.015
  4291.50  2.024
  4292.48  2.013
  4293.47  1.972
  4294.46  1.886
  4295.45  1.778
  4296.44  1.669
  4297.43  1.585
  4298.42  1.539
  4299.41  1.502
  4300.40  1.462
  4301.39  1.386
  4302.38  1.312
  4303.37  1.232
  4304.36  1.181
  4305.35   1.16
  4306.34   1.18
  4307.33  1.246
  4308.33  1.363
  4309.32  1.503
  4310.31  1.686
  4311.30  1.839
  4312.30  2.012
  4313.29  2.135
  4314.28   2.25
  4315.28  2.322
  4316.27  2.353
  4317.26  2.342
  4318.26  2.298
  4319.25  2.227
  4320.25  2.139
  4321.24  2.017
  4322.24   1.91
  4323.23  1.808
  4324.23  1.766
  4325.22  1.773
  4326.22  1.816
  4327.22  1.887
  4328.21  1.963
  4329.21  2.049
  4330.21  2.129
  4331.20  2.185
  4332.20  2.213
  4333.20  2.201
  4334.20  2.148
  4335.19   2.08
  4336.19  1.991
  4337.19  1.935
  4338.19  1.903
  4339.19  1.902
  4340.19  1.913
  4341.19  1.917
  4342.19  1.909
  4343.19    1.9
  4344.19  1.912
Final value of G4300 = 3.0 A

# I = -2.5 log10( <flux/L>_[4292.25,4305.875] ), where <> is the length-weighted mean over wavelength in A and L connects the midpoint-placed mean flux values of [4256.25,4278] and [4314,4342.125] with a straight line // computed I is 0.29 mag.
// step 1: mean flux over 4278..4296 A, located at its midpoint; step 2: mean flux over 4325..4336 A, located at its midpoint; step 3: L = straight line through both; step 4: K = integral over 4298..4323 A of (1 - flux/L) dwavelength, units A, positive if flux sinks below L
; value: 3.3 A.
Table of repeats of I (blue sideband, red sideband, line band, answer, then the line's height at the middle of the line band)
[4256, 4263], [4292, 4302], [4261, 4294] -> -0.06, 1.87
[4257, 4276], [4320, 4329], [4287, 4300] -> 0.06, 1.94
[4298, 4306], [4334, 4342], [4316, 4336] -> -0.18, 1.76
